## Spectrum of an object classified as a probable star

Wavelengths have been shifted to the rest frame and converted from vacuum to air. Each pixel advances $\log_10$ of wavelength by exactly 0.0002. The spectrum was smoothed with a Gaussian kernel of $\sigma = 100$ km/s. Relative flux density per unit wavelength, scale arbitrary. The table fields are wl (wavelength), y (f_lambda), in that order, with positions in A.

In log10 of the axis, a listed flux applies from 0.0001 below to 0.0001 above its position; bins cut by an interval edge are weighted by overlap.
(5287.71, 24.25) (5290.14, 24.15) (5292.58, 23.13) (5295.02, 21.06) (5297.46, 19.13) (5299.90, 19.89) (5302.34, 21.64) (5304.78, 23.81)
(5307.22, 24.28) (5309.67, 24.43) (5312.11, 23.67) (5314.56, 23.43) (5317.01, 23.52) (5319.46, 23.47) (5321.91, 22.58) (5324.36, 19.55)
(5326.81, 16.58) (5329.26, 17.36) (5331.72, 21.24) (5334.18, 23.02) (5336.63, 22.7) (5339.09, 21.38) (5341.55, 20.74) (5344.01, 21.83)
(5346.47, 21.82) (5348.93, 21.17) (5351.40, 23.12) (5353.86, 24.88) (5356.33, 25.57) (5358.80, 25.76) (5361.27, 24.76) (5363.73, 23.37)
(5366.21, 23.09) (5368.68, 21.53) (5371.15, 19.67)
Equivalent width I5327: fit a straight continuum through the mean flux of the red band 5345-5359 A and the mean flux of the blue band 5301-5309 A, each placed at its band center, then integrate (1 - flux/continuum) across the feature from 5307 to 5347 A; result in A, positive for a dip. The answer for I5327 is 2.7 A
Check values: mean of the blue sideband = 23.3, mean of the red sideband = 23.5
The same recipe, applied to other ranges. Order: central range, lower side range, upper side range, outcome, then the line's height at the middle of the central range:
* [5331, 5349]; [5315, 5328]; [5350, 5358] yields 1.0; 23.1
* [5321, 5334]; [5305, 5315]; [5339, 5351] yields 1.8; 22.7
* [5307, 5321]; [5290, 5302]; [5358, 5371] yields -1.3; 21.8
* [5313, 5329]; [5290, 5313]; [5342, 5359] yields 1.0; 22.7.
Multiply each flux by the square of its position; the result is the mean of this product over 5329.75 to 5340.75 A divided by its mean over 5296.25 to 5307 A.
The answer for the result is 1.03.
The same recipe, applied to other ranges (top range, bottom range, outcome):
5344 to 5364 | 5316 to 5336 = 1.14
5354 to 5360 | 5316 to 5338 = 1.22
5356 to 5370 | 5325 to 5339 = 1.19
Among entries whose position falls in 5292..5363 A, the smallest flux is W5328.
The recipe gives 16.58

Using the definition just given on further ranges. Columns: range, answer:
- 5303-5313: 23.67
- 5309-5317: 23.43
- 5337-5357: 20.74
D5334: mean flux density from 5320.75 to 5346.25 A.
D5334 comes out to 20.7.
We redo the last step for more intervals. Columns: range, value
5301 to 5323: 23.4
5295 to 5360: 22.2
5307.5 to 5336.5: 21.8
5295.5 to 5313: 22.3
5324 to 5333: 18.6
